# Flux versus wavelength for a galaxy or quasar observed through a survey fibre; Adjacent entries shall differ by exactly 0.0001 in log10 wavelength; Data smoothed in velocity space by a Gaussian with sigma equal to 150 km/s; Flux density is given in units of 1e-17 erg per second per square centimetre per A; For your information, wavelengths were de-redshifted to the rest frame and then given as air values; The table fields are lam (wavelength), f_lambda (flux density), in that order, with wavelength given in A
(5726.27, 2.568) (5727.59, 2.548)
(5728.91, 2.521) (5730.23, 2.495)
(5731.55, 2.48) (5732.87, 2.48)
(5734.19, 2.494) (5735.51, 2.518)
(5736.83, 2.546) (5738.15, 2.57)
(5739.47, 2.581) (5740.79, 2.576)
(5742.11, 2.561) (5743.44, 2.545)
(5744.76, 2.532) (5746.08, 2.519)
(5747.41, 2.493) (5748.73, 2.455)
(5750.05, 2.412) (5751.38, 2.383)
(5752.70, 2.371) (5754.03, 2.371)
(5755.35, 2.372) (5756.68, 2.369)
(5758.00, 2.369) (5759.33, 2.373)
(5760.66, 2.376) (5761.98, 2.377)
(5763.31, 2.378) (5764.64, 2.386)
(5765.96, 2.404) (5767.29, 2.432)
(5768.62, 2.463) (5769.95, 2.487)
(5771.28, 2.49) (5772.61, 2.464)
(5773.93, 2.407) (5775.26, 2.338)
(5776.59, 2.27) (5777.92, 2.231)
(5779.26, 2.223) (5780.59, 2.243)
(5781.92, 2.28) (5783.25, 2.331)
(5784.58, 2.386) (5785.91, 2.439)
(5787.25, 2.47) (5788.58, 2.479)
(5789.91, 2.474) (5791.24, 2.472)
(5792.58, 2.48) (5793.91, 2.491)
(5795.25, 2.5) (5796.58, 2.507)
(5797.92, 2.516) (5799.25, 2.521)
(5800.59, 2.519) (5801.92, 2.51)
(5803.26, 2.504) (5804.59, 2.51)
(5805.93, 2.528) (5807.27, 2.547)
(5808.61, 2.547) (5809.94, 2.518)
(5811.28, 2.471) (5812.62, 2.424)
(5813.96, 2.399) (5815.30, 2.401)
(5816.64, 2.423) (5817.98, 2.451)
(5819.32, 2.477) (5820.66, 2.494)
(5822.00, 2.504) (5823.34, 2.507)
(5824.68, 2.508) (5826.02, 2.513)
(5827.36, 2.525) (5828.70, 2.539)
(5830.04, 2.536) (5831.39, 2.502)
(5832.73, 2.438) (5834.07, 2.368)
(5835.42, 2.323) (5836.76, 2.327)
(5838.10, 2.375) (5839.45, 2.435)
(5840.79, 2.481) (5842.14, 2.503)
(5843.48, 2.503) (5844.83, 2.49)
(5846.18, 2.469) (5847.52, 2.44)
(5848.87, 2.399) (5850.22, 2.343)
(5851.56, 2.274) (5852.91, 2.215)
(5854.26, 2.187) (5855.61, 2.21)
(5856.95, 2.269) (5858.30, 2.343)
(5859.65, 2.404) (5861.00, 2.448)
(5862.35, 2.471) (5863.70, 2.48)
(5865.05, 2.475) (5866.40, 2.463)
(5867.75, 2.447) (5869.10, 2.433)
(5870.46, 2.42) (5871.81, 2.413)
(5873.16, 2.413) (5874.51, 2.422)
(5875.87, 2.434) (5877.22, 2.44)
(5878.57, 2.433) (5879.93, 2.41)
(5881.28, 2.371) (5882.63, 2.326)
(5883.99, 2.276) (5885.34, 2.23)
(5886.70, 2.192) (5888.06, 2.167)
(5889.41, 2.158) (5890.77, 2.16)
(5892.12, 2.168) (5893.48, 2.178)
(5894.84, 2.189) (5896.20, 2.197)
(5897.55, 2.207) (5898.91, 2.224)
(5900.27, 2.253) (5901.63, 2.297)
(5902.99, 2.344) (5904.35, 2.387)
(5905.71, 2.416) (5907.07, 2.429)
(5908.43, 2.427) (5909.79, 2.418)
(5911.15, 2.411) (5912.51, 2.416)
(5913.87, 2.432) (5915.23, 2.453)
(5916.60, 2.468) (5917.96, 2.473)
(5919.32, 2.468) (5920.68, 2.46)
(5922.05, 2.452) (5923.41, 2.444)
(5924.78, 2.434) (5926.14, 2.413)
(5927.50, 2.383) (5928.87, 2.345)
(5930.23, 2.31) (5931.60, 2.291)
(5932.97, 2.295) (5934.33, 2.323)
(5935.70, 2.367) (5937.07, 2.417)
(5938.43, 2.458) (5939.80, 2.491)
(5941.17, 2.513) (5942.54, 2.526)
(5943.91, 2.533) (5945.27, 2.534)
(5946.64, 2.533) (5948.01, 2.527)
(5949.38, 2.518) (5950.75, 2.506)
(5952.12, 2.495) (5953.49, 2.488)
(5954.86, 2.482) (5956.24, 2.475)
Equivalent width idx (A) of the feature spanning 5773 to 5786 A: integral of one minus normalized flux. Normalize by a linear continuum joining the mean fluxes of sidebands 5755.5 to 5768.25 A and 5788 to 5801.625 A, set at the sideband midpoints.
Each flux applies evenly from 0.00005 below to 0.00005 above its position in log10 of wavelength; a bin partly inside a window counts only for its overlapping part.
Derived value 0.7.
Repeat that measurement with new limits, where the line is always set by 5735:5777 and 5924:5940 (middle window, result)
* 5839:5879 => 0.0 A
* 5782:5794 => 0.0 A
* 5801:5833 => -0.9 A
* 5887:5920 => 0.9 A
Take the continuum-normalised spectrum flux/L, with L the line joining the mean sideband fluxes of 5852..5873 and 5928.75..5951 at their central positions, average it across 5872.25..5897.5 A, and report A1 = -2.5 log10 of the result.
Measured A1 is 0.05 mag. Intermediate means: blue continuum 2.38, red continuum 2.44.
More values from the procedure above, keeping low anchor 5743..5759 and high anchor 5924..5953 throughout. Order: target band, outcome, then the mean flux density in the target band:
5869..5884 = 0.015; 2.4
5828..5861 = 0.019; 2.39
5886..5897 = 0.123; 2.18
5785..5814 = -0.027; 2.49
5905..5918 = 0.002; 2.43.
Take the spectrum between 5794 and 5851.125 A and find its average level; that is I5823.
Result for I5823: 2.47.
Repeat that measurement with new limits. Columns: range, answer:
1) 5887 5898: 2.18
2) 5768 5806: 2.43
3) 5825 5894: 2.38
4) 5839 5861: 2.37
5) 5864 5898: 2.32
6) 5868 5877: 2.42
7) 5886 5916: 2.3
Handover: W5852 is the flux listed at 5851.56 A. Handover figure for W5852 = 2.274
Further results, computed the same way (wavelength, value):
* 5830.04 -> 2.536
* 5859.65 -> 2.404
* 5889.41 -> 2.158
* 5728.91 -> 2.521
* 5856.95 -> 2.269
